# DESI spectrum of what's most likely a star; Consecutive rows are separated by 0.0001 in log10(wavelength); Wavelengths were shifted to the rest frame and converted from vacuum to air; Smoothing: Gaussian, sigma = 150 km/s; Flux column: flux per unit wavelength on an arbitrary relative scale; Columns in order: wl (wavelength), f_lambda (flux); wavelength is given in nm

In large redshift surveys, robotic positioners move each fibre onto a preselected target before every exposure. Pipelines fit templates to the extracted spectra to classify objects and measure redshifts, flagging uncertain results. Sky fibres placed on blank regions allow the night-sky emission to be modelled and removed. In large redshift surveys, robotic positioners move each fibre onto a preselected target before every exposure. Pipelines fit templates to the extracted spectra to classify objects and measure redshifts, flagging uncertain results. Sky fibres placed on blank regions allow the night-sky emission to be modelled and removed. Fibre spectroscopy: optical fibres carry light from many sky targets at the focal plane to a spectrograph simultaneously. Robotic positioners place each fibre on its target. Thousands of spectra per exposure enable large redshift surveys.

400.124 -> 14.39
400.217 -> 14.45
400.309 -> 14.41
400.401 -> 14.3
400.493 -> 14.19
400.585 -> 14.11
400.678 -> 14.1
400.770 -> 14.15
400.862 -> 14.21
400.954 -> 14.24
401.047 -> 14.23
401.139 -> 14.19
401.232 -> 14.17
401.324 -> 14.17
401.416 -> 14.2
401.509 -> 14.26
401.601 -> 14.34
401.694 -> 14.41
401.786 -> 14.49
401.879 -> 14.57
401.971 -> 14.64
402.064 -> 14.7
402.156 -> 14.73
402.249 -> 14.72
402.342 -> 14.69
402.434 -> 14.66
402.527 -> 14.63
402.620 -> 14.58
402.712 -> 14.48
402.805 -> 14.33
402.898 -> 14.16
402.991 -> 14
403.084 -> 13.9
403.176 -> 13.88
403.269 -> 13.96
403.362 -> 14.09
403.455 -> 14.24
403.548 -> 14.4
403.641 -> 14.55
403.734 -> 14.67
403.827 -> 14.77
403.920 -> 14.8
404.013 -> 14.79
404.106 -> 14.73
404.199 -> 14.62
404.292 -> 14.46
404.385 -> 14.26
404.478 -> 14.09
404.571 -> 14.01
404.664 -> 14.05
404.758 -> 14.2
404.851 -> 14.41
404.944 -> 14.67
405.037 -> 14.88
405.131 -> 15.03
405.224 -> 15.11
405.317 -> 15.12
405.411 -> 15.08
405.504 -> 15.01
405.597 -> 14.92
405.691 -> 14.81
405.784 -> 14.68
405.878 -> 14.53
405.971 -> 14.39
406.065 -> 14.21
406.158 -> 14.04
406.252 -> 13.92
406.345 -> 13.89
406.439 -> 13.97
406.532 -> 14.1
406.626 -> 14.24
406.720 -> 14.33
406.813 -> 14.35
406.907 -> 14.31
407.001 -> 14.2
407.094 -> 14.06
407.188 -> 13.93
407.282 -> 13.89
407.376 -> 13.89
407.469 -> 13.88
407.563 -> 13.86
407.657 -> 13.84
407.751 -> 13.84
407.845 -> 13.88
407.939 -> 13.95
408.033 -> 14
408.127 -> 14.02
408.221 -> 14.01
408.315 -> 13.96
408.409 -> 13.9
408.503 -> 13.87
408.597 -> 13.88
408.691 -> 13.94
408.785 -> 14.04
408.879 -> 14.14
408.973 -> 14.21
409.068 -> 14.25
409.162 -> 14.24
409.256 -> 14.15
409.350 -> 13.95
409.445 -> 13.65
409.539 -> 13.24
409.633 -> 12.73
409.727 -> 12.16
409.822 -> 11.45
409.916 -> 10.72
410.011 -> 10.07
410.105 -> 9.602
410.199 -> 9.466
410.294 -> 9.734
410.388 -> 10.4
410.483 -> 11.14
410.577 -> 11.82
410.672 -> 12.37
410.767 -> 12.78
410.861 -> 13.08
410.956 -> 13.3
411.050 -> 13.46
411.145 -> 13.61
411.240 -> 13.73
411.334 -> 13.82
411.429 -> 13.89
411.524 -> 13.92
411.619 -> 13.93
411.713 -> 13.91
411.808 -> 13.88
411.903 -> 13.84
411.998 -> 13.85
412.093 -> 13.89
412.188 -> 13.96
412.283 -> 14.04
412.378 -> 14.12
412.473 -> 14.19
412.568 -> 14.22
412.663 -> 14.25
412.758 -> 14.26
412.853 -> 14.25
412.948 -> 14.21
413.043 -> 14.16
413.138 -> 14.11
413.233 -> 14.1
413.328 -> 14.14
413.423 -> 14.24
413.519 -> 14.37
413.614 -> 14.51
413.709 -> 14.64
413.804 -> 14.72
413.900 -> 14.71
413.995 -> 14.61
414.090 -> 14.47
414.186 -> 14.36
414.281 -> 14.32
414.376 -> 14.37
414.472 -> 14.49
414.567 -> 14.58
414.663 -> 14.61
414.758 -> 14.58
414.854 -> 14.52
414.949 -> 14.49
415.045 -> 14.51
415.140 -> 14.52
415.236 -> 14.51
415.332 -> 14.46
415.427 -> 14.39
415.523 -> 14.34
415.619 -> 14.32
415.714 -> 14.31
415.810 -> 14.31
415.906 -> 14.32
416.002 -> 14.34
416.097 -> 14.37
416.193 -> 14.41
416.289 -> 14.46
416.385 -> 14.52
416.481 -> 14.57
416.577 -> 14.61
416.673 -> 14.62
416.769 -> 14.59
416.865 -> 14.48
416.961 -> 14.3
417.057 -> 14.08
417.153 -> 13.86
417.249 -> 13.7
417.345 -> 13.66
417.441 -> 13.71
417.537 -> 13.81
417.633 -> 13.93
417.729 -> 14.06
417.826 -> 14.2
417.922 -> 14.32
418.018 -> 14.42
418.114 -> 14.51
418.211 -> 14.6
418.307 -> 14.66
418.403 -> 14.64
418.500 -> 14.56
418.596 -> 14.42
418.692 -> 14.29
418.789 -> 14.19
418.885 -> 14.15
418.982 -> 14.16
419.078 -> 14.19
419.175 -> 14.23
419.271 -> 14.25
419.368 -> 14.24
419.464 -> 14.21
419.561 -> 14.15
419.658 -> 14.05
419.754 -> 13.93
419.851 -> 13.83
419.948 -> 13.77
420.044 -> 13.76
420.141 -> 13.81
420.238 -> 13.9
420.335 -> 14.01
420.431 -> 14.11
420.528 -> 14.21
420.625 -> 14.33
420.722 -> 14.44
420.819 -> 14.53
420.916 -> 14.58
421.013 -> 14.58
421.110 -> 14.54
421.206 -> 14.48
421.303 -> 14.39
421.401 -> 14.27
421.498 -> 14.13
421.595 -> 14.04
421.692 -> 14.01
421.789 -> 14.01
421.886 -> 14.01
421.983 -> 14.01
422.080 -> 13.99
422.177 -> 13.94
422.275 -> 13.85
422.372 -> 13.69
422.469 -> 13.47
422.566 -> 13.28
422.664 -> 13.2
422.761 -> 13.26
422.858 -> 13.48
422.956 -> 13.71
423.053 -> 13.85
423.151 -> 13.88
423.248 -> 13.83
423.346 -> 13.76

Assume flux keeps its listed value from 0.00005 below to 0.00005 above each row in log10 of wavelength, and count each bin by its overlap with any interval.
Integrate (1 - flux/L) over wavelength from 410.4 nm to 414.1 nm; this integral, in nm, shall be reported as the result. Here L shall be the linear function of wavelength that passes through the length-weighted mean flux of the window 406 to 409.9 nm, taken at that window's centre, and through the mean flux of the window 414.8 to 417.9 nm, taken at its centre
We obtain 0.07 nm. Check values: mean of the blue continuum 13.8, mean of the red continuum 14.3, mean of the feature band 13.8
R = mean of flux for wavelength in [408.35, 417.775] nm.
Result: 13.8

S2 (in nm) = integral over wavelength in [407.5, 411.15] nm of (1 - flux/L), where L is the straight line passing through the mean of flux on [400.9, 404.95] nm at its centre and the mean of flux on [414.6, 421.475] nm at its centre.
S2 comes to 0.36 nm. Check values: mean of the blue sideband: 14.4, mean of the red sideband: 14.3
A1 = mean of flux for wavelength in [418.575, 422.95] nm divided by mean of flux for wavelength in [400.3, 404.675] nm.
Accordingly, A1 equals 0.98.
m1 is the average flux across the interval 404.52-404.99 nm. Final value 14.3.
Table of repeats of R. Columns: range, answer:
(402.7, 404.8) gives 14.3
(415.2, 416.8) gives 14.4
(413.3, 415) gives 14.5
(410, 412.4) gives 12.8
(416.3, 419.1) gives 14.3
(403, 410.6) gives 13.8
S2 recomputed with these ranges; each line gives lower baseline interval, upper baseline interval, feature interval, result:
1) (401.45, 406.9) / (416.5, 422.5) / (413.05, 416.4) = -0.04 nm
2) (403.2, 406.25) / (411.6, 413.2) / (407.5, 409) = 0.04 nm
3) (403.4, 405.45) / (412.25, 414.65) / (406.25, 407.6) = 0.04 nm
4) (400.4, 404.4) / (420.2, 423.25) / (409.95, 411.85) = 0.25 nm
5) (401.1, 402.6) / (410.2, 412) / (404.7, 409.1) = -0.21 nm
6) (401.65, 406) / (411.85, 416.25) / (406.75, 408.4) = 0.05 nm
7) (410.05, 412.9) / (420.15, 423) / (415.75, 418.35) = -0.13 nm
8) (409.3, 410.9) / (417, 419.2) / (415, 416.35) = -0.10 nm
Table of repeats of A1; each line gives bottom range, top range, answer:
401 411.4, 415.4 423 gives 1.02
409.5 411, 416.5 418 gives 1.23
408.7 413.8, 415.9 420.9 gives 1.07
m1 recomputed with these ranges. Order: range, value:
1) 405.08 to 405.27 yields 15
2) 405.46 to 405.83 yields 14.9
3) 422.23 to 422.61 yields 13.6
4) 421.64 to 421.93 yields 14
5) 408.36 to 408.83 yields 13.9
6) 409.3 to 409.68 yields 13.4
